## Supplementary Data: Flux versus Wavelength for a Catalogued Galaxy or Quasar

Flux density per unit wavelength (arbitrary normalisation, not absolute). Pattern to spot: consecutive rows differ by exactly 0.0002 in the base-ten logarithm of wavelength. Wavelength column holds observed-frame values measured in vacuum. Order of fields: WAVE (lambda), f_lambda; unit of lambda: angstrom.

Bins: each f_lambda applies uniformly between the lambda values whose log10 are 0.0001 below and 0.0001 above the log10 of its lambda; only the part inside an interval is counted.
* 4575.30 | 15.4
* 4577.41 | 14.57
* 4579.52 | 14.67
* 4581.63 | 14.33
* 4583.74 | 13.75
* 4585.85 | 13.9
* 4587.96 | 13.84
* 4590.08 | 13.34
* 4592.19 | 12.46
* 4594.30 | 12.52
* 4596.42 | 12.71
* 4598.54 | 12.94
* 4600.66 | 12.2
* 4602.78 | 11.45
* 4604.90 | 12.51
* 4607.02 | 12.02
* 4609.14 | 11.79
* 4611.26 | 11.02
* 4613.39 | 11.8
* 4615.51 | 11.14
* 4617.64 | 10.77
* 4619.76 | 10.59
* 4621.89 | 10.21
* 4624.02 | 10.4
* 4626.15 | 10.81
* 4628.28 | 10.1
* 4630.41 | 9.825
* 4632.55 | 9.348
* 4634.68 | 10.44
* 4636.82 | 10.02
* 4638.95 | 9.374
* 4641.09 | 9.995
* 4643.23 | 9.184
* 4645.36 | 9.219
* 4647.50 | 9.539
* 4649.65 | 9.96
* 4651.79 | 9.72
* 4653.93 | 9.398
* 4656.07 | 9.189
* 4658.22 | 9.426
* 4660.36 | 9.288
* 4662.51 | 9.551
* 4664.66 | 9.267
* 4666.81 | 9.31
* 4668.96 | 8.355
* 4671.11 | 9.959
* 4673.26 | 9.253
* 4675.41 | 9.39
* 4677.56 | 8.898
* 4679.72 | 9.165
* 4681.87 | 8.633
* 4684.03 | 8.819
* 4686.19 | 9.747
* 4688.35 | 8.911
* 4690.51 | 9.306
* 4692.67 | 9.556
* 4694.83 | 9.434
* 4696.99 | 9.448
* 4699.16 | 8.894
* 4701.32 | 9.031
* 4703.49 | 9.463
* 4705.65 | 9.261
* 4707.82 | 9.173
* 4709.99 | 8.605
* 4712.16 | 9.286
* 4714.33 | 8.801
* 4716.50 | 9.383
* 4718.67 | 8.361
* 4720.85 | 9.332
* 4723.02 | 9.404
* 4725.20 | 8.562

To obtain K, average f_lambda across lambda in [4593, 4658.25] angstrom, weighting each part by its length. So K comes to 10.7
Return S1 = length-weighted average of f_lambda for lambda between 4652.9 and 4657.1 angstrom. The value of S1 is 9.3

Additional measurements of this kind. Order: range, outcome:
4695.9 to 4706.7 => 9.22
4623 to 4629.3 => 10.4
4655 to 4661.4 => 9.3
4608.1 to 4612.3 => 11.4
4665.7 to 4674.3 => 9.22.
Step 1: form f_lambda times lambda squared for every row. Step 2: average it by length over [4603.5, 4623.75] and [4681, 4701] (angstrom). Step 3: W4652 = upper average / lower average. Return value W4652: 0.8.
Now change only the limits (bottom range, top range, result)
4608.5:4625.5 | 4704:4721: 0.86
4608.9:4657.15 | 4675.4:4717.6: 0.93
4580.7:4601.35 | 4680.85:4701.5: 0.73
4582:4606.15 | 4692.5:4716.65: 0.75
